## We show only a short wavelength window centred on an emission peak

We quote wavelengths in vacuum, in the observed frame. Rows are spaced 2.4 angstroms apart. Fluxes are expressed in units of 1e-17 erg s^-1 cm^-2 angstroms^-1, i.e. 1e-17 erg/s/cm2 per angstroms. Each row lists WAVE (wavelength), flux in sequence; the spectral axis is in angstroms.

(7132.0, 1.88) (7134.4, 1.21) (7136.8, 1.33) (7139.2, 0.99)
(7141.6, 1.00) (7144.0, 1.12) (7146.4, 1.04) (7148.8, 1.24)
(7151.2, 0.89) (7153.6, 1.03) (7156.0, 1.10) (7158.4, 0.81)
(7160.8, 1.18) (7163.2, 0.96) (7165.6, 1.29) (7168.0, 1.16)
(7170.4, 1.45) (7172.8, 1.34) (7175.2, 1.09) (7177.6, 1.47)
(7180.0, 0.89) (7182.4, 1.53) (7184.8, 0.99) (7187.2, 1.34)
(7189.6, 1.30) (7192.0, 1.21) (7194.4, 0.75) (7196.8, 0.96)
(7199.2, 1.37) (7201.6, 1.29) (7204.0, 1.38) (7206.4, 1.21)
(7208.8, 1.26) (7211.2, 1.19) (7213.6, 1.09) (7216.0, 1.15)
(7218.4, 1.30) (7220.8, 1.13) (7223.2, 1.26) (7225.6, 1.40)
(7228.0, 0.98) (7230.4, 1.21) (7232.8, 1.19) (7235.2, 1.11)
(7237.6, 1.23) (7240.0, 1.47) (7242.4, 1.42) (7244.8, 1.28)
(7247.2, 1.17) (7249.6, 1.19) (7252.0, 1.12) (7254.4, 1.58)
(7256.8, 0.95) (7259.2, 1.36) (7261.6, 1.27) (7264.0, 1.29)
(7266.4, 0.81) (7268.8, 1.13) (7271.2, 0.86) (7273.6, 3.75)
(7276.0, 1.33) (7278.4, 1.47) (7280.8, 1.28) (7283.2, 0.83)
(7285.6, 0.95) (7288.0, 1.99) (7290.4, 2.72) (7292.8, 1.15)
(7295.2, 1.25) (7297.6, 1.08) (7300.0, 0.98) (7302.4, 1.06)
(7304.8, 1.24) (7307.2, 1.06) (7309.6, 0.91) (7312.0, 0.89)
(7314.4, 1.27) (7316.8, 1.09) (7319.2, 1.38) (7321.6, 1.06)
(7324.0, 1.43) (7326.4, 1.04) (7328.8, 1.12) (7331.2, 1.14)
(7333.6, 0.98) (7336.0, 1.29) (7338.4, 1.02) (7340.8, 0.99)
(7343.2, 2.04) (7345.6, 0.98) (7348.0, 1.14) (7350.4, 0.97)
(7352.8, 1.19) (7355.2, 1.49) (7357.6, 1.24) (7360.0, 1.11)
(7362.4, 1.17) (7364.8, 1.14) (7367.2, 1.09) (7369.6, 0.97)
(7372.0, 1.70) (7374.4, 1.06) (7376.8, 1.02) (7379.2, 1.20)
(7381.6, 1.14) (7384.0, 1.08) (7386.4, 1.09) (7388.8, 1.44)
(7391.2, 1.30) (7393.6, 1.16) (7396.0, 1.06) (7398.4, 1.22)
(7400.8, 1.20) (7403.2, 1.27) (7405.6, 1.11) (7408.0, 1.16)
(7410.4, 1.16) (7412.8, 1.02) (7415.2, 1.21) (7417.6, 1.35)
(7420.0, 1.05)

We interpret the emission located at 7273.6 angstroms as [S II] 6716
